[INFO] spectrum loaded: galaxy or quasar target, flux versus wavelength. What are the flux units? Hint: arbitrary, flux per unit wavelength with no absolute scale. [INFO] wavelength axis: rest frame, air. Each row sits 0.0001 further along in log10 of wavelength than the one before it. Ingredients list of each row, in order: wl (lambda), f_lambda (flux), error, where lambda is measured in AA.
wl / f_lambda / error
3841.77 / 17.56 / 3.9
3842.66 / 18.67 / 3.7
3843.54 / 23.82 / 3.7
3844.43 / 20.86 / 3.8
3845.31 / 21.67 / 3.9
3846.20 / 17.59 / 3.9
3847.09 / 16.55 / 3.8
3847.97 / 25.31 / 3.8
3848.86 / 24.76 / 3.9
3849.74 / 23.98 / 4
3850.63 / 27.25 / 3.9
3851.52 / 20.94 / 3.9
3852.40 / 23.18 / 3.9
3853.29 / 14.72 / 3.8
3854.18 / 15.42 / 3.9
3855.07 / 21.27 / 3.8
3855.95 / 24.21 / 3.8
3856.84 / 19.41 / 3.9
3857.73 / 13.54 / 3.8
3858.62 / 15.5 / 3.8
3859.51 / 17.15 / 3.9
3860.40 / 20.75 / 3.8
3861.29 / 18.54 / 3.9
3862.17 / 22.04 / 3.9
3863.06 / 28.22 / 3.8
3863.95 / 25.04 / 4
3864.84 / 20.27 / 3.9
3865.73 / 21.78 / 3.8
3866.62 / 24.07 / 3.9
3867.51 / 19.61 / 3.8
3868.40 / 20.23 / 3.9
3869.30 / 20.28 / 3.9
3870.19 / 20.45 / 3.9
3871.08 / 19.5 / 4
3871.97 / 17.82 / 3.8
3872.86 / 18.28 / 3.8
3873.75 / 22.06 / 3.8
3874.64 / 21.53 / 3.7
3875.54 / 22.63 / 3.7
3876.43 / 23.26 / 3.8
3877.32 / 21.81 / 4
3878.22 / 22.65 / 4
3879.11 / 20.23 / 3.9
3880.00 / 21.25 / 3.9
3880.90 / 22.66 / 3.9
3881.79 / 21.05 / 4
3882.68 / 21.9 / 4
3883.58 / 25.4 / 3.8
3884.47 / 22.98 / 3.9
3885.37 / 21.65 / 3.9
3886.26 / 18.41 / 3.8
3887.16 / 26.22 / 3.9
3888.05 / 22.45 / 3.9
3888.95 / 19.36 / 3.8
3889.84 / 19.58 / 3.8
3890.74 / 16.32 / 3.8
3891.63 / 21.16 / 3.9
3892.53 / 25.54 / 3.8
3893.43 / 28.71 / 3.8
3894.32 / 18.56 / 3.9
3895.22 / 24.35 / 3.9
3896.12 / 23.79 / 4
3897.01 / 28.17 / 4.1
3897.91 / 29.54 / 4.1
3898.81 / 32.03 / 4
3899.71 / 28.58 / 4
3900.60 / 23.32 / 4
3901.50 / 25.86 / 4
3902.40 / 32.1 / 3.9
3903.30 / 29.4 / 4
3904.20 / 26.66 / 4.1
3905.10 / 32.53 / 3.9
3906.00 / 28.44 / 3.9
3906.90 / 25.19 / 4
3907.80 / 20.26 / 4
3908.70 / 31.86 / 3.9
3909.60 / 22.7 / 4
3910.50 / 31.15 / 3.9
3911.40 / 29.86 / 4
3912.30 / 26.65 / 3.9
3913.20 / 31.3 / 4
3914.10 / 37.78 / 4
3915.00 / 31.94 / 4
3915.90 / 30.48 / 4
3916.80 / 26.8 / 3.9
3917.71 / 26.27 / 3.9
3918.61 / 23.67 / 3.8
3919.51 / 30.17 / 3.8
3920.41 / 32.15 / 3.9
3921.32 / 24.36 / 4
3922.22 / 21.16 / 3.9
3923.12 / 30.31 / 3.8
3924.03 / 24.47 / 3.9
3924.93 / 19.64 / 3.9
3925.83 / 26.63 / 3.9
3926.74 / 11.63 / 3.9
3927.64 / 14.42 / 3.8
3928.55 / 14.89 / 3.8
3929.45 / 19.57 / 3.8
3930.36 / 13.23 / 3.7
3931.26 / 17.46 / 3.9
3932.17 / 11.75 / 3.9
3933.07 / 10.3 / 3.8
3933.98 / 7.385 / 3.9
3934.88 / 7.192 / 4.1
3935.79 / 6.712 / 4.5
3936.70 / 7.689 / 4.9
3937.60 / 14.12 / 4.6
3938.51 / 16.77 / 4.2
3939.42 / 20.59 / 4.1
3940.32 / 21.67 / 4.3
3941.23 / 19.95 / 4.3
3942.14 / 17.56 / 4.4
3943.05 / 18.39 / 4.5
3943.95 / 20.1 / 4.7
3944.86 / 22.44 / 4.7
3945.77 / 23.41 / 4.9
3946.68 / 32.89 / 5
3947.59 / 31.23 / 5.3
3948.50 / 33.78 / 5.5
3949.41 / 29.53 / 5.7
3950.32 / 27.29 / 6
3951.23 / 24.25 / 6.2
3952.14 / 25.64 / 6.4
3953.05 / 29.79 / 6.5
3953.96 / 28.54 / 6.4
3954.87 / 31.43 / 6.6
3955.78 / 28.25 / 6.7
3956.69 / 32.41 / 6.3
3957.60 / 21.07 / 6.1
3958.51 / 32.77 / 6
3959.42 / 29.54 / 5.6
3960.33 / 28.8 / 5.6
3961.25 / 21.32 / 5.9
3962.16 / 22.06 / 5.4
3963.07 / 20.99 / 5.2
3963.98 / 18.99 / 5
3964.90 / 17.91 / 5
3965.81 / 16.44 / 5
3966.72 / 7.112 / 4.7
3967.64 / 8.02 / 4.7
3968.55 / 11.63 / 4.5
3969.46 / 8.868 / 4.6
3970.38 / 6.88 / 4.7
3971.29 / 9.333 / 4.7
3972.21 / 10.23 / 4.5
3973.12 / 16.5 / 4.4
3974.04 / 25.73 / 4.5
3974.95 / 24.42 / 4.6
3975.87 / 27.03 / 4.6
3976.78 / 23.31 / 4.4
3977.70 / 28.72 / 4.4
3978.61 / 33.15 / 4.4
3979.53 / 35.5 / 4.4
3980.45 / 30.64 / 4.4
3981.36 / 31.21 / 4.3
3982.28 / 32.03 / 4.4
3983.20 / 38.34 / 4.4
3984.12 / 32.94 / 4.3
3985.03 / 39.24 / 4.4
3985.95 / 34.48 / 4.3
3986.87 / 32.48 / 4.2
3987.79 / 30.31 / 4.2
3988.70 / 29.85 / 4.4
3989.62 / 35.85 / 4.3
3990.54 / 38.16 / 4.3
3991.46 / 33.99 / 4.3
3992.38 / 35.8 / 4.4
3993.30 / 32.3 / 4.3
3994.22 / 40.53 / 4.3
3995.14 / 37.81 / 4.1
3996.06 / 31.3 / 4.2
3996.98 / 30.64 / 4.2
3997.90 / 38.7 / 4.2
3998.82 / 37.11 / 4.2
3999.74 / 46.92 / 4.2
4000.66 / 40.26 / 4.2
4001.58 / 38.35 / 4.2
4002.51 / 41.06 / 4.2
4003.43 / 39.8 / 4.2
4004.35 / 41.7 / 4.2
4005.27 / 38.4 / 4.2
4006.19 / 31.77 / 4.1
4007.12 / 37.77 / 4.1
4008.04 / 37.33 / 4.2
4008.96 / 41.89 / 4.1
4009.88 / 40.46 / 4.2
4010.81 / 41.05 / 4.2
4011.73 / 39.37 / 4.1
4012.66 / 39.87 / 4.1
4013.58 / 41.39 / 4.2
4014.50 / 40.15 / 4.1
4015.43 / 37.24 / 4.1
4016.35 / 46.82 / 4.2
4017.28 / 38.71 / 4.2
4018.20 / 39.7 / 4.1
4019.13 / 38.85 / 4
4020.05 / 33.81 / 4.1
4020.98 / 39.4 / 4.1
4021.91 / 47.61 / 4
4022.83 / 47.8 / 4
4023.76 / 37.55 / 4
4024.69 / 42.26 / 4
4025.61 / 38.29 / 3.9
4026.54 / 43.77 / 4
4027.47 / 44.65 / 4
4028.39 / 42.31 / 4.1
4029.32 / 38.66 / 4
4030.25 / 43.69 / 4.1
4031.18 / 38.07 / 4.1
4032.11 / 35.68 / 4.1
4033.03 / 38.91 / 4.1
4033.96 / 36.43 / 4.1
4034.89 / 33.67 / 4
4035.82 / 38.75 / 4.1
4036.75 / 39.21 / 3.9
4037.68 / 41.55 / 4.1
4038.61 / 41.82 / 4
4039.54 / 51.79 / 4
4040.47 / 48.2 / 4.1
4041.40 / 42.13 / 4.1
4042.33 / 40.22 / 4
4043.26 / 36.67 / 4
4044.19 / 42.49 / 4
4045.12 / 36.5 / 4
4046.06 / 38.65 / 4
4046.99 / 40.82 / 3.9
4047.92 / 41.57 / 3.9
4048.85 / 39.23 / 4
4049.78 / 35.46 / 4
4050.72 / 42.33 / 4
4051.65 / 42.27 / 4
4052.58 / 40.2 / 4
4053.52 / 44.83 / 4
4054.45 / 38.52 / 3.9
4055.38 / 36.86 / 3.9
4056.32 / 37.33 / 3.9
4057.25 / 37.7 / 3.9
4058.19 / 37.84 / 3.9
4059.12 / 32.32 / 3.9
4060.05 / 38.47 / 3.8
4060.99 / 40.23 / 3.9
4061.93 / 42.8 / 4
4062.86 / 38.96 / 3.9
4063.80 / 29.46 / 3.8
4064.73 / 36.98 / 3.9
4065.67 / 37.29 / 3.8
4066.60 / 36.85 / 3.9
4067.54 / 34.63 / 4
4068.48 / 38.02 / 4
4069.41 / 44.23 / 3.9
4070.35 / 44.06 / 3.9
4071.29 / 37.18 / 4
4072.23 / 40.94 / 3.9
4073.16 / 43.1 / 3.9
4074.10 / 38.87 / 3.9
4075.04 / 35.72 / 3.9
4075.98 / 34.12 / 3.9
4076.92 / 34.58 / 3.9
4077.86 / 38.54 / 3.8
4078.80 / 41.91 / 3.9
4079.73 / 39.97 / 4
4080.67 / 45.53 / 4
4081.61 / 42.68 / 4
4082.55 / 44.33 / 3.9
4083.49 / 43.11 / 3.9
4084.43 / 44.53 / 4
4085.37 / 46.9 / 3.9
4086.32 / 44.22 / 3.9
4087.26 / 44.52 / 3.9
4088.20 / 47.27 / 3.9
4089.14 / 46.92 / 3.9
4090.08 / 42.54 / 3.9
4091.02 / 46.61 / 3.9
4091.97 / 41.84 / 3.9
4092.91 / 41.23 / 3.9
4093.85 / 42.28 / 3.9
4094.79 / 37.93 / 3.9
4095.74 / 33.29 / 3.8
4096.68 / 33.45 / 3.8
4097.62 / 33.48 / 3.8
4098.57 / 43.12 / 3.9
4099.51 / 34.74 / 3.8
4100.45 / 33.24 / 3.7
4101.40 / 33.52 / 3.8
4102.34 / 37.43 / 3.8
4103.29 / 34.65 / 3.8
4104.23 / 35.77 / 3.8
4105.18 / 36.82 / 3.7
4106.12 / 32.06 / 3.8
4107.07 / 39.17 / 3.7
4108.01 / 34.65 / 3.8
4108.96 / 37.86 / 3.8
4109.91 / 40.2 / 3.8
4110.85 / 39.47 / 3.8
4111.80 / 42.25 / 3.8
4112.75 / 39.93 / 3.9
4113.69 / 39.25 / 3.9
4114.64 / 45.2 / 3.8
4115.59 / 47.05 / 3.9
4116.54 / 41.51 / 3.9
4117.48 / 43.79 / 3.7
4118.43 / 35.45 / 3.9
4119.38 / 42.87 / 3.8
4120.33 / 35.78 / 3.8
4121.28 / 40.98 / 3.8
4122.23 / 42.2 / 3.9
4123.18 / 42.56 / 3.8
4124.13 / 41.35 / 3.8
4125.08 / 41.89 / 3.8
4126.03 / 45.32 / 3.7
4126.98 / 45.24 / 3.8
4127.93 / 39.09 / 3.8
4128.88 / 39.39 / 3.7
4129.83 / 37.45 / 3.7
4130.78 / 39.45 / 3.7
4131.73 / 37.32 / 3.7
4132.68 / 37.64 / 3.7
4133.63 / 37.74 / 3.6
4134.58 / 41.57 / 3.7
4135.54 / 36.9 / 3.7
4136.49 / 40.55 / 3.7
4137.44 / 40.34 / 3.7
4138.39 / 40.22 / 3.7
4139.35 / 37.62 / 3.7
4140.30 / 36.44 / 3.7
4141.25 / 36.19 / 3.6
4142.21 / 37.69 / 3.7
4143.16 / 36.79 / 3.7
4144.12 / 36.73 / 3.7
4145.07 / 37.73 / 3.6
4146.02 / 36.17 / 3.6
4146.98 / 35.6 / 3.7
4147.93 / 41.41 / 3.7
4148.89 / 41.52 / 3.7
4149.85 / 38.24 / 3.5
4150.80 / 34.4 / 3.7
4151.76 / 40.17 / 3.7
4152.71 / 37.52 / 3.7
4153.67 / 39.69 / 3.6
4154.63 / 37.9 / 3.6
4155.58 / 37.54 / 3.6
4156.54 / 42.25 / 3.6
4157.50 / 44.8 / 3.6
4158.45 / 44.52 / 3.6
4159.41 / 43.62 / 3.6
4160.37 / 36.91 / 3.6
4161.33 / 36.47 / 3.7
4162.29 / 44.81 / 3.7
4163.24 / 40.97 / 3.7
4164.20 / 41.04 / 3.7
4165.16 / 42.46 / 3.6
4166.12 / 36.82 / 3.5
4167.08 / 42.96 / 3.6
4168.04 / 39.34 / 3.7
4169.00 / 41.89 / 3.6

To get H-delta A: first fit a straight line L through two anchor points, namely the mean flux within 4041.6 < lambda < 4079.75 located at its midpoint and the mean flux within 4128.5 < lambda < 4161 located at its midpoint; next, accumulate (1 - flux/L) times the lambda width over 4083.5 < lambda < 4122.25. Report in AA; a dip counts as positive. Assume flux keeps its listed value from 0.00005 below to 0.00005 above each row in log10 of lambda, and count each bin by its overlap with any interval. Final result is -1.1 AA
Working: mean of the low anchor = 38.8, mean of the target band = 39.9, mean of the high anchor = 38.8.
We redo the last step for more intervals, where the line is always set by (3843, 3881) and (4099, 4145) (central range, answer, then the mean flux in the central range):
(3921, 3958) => 7.7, 21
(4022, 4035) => -3.2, 40.5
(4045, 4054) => -1.7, 40.3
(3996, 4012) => -4.1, 38.7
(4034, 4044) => -2.4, 41.2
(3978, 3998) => -3.0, 34.2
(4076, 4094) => -3.2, 42.9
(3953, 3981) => 6.1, 22.1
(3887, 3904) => -1.2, 25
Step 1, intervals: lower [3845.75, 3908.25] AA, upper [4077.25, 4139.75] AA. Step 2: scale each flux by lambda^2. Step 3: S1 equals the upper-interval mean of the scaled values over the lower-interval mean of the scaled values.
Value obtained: 2.0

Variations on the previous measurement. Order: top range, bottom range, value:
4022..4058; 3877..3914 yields 1.74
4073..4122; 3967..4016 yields 1.30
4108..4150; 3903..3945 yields 2.00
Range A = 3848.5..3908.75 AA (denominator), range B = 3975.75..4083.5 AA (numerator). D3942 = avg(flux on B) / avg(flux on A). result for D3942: 1.70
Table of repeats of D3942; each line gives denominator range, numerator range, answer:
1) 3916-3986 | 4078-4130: 1.81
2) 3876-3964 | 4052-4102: 1.67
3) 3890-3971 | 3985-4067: 1.70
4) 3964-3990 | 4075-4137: 1.66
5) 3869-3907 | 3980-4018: 1.58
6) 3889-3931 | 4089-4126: 1.55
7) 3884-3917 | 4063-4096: 1.55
